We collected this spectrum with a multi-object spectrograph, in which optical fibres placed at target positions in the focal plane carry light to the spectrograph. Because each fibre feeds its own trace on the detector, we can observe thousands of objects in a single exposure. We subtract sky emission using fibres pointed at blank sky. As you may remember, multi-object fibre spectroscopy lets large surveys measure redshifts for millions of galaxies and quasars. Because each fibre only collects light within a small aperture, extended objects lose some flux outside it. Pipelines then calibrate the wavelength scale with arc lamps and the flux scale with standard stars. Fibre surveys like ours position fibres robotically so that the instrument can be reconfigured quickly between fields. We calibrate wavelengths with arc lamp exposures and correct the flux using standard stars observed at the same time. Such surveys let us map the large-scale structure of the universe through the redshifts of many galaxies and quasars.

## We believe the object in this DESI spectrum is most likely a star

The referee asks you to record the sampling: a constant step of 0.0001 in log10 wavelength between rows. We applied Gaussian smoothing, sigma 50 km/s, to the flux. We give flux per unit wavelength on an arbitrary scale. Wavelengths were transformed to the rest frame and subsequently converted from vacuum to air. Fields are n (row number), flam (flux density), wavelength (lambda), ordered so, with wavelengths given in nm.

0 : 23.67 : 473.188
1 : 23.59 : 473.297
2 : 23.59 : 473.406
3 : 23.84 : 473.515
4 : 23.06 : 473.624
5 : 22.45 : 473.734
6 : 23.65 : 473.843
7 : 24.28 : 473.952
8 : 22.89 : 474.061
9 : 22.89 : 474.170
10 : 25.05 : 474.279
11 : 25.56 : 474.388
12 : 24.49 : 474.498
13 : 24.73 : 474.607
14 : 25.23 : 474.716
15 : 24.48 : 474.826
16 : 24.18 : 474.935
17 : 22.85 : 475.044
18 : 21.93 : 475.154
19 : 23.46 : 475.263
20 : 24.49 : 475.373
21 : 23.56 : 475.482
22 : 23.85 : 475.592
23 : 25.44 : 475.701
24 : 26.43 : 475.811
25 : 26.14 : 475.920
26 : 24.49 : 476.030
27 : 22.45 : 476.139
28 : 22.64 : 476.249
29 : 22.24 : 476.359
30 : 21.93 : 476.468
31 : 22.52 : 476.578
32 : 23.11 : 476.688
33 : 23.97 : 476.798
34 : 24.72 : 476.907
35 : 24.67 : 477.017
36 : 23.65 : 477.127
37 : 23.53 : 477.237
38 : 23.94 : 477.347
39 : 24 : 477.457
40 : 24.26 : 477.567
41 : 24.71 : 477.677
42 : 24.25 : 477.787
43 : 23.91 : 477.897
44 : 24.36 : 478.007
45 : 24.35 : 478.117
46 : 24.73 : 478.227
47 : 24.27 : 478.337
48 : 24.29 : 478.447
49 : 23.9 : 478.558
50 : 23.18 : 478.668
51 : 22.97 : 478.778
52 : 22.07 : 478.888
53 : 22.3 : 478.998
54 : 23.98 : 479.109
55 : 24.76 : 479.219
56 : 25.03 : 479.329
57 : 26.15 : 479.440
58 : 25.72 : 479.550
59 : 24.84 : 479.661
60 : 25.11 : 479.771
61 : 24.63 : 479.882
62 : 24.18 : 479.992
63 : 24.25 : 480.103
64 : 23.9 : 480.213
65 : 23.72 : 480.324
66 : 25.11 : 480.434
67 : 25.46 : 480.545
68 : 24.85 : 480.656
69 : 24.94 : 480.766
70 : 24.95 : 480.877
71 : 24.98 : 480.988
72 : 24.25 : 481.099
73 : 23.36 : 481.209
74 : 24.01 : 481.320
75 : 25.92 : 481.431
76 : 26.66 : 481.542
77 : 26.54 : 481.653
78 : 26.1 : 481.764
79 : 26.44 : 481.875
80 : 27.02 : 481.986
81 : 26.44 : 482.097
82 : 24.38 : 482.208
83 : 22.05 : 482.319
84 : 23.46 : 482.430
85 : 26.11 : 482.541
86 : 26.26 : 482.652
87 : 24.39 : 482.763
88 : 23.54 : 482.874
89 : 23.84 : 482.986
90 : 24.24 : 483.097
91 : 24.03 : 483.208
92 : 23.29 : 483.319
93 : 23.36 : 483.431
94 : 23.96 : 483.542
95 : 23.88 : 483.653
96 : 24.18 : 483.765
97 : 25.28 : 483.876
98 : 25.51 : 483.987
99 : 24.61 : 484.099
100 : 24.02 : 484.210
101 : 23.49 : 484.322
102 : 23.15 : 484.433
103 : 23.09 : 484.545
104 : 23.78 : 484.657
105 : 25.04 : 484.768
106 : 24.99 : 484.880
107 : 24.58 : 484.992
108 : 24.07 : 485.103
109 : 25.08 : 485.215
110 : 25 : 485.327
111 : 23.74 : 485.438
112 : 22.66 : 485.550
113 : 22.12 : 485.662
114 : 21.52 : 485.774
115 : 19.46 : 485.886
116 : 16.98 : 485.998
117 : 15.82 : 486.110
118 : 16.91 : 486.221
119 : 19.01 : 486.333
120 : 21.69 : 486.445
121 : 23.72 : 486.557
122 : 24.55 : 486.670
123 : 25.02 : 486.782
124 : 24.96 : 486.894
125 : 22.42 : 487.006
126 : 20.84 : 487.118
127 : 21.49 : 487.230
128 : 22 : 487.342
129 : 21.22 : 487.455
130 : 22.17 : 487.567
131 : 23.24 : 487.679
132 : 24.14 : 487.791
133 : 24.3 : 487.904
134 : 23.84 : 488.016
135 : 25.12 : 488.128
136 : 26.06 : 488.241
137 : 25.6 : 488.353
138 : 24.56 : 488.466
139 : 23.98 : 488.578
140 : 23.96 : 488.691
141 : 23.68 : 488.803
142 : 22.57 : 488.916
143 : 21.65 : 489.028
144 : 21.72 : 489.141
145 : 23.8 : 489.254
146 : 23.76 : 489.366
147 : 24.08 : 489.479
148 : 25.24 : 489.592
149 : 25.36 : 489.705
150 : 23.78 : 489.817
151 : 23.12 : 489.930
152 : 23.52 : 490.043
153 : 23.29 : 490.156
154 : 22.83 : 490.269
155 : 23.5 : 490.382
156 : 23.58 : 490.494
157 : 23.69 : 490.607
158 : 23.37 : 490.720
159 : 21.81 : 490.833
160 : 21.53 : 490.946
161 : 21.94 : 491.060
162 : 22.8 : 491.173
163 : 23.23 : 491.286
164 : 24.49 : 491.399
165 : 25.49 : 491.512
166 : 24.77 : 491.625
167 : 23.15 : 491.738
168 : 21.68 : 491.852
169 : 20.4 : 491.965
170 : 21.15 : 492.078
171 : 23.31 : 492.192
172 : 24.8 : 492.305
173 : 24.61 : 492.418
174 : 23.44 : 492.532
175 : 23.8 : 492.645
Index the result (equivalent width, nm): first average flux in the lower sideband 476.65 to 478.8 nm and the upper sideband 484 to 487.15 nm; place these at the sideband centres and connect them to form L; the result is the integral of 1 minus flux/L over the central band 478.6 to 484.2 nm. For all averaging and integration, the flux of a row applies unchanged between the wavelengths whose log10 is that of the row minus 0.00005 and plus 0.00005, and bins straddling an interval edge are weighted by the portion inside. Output -0.29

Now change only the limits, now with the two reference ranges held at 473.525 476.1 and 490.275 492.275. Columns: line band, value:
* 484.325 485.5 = -0.04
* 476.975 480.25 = -0.05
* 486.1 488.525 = 0.05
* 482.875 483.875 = -0.02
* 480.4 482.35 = -0.13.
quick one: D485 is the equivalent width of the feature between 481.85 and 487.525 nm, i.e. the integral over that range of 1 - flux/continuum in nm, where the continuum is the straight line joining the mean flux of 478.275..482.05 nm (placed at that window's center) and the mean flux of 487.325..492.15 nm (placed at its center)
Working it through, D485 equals 0.19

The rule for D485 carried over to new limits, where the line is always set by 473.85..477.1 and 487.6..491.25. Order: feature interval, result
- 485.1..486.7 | 0.157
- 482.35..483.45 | -0.022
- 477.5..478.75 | -0.015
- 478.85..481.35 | -0.068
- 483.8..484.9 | -0.025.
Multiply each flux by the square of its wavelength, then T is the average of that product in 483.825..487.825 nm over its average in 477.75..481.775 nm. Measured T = 0.9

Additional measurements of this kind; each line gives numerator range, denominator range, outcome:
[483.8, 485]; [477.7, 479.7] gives 1.03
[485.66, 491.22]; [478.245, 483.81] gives 0.96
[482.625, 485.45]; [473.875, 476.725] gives 1.05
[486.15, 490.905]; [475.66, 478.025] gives 1.02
